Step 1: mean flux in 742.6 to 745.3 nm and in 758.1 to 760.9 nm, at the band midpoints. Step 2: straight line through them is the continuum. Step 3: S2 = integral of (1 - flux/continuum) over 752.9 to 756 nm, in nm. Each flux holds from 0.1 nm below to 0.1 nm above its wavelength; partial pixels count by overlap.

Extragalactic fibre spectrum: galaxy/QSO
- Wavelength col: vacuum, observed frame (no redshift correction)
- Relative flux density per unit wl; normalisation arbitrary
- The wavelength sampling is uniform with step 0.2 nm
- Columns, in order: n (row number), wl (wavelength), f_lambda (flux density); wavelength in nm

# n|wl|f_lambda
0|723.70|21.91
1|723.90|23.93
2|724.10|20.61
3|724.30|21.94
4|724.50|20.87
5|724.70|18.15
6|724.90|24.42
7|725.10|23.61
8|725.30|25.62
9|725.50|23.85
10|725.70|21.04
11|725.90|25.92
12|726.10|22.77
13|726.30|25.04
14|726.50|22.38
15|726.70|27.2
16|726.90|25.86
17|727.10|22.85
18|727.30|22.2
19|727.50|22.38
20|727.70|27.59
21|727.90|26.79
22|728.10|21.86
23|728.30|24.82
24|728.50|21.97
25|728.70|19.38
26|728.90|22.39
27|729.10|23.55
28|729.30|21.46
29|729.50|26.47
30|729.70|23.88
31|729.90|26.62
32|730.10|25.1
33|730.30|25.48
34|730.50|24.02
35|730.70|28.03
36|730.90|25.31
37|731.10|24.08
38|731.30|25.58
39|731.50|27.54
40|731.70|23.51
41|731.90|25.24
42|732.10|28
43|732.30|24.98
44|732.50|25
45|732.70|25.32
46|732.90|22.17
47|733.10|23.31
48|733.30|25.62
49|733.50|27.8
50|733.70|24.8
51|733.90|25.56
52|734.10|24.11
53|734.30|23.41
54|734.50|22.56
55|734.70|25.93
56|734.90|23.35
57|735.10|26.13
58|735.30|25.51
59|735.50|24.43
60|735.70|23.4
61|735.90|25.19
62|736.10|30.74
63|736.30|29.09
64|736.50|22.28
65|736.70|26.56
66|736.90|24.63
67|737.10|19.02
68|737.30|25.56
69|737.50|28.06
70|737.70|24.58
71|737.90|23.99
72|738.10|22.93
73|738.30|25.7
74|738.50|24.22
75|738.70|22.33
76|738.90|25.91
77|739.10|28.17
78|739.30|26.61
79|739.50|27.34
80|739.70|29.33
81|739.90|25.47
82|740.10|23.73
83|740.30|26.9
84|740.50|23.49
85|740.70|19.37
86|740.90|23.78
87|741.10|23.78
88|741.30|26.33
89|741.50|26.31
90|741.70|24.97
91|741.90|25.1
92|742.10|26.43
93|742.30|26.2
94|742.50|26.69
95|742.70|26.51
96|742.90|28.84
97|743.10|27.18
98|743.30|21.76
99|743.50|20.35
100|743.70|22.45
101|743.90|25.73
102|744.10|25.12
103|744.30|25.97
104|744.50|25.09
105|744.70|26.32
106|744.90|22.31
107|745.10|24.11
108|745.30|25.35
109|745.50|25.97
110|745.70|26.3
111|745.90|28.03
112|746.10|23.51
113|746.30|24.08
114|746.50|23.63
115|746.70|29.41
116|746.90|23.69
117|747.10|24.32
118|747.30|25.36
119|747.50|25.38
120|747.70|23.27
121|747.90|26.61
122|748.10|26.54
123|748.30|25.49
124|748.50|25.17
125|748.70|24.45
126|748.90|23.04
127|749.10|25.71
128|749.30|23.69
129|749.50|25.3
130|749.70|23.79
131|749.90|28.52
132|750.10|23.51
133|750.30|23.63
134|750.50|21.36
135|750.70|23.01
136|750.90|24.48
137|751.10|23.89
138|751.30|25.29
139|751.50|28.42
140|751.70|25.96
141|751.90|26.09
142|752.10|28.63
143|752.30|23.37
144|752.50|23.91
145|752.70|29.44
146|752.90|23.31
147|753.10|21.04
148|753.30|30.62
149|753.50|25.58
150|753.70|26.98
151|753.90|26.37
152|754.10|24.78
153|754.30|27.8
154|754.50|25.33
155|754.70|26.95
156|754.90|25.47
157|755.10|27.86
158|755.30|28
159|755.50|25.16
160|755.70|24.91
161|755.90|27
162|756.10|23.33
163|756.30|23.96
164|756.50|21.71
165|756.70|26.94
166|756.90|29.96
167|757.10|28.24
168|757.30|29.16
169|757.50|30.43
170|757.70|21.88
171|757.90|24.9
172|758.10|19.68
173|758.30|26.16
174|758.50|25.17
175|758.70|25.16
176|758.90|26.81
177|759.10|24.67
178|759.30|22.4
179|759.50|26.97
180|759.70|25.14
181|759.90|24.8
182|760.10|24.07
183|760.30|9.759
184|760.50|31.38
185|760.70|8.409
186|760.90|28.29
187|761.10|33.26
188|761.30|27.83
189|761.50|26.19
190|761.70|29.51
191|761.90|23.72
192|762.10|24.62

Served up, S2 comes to -0.320 nm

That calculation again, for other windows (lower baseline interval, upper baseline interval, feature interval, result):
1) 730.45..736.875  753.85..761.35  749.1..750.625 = 0.06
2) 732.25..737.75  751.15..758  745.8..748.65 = 0.04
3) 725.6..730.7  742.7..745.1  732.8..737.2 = -0.09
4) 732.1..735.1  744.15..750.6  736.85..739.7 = -0.03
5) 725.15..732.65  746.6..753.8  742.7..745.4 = 0.03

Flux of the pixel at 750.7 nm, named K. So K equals 23.01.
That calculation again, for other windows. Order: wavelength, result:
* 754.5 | 25.33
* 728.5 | 21.97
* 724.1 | 20.61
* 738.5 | 24.22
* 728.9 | 22.39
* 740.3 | 26.9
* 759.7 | 25.14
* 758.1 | 19.68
